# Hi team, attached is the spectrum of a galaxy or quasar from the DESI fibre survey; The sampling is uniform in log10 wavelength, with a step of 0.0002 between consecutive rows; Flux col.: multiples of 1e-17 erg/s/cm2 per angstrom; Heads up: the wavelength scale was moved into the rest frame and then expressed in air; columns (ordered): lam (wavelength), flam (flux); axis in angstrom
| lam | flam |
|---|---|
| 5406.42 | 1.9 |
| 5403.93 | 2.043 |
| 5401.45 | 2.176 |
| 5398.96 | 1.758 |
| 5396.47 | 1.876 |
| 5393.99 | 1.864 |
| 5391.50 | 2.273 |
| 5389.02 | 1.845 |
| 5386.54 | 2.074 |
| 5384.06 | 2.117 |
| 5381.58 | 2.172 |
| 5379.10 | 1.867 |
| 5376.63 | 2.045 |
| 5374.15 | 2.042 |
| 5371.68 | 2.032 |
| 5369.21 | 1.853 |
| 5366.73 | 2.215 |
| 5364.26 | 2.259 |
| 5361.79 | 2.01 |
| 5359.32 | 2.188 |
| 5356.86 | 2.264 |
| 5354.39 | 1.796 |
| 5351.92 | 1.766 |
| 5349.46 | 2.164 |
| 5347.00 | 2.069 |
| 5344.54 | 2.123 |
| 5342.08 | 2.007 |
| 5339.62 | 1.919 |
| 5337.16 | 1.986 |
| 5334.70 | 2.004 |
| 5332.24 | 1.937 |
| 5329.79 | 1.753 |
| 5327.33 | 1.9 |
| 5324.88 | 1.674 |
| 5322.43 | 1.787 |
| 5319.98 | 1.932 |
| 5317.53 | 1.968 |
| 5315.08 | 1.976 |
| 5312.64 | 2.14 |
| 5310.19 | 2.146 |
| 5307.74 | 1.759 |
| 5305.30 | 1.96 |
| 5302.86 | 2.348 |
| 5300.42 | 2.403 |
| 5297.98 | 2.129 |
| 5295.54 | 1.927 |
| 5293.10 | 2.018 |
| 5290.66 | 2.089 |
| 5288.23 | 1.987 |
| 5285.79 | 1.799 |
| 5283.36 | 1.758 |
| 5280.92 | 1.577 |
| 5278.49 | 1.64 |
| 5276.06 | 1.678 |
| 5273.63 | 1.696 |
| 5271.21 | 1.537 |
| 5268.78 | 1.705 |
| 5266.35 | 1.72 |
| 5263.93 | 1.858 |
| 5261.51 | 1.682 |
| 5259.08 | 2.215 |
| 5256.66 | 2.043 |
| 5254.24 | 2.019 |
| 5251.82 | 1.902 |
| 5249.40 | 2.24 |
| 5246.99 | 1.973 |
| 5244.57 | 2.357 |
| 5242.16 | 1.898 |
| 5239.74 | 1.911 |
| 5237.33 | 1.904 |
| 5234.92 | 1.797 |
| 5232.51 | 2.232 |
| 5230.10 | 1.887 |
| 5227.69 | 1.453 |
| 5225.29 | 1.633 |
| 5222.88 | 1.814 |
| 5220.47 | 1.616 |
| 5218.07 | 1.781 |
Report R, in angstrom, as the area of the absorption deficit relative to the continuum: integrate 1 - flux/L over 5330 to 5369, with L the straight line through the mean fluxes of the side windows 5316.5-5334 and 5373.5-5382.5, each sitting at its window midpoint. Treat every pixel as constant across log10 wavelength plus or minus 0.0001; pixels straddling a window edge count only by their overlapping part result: -2.0 angstrom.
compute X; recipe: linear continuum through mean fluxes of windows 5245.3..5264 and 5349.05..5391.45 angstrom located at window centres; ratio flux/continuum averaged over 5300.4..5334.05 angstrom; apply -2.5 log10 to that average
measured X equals 0.036 mag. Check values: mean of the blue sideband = 2.01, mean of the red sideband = 2.05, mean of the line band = 1.96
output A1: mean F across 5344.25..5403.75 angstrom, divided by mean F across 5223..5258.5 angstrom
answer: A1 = 1.0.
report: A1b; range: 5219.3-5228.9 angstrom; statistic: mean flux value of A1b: 1.63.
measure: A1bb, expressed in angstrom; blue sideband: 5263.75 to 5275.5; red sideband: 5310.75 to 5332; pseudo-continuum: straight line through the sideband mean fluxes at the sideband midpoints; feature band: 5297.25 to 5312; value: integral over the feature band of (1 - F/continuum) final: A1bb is -2.4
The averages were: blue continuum 1.69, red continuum 1.9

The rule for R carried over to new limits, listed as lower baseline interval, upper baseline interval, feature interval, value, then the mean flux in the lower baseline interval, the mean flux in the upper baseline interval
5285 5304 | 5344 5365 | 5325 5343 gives 1.4 angstrom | 2.09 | 2.07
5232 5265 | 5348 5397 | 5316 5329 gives 1.1 angstrom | 2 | 2.04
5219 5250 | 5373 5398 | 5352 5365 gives -0.5 angstrom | 1.89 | 2.01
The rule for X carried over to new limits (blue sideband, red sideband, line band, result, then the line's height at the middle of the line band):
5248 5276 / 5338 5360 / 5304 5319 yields -0.02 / 1.96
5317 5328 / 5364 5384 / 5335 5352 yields -0.05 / 1.93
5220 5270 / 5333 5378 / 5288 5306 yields -0.08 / 1.97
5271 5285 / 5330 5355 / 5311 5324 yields -0.06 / 1.85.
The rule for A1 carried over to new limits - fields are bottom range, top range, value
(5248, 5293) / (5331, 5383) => 1.10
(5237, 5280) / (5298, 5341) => 1.05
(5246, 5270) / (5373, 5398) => 1.04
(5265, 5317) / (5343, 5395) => 1.08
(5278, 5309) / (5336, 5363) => 1.03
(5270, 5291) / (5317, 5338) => 1.08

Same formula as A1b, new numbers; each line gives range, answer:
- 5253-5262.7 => 1.99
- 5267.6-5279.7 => 1.65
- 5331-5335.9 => 1.97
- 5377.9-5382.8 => 2.02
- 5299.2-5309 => 2.12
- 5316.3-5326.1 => 1.84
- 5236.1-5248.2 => 2.01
